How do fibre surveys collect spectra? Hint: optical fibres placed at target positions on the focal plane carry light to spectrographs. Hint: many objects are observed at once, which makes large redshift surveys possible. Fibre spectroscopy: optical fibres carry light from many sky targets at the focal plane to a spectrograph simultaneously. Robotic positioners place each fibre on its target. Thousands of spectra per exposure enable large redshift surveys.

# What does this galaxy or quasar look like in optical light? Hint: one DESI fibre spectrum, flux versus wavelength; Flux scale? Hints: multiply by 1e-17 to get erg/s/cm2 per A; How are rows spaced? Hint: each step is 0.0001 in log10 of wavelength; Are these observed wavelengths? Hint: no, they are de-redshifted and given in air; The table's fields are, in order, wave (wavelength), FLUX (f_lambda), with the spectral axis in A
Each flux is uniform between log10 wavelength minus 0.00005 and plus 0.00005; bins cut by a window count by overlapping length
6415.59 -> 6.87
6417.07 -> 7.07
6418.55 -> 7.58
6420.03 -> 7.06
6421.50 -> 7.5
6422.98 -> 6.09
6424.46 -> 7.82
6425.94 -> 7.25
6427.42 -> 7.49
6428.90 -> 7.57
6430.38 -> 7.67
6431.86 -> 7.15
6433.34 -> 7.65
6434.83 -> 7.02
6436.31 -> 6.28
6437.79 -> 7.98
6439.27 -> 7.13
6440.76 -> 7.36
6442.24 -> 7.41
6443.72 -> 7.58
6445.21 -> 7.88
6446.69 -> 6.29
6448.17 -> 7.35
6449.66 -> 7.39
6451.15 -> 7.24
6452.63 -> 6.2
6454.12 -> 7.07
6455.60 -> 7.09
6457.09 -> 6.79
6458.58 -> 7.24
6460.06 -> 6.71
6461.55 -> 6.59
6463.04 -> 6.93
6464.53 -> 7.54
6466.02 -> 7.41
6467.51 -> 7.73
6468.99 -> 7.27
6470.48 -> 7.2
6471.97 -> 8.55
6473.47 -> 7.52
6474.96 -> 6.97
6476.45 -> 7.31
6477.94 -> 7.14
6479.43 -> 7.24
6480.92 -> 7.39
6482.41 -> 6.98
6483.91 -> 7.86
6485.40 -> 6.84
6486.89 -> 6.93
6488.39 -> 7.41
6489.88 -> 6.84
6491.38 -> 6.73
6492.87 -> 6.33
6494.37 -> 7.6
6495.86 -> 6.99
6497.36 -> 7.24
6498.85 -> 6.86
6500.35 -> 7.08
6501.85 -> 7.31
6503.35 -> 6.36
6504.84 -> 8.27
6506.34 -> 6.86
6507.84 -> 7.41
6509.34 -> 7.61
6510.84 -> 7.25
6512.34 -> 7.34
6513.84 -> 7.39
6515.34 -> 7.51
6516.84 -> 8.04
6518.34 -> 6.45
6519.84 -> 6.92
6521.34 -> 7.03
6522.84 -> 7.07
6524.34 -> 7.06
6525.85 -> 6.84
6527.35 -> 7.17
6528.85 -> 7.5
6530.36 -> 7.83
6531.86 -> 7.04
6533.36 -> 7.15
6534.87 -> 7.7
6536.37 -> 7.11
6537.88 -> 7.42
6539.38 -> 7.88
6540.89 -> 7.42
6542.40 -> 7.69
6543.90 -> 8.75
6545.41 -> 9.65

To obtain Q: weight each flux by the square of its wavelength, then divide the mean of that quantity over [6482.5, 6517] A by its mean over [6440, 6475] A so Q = 1.01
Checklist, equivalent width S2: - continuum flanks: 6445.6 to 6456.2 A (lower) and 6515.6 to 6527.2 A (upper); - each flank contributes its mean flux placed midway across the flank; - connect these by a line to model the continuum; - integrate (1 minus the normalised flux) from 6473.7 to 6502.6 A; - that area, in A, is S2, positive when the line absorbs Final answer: -0.3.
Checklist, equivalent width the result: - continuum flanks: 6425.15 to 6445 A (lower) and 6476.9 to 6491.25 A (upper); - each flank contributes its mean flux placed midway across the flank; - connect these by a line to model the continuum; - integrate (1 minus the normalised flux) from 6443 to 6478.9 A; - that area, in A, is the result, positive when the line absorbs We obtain 0.2 A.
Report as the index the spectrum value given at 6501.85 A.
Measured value 7.31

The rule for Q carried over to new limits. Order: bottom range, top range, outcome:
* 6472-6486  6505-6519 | 1.02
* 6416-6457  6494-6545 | 1.04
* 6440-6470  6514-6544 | 1.05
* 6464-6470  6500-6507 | 0.97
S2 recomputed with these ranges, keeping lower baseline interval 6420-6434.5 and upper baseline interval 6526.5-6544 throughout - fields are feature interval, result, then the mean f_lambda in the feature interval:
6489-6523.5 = 1.4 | 7.15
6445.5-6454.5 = 0.5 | 6.97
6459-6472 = 0.2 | 7.26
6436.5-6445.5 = -0.1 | 7.46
